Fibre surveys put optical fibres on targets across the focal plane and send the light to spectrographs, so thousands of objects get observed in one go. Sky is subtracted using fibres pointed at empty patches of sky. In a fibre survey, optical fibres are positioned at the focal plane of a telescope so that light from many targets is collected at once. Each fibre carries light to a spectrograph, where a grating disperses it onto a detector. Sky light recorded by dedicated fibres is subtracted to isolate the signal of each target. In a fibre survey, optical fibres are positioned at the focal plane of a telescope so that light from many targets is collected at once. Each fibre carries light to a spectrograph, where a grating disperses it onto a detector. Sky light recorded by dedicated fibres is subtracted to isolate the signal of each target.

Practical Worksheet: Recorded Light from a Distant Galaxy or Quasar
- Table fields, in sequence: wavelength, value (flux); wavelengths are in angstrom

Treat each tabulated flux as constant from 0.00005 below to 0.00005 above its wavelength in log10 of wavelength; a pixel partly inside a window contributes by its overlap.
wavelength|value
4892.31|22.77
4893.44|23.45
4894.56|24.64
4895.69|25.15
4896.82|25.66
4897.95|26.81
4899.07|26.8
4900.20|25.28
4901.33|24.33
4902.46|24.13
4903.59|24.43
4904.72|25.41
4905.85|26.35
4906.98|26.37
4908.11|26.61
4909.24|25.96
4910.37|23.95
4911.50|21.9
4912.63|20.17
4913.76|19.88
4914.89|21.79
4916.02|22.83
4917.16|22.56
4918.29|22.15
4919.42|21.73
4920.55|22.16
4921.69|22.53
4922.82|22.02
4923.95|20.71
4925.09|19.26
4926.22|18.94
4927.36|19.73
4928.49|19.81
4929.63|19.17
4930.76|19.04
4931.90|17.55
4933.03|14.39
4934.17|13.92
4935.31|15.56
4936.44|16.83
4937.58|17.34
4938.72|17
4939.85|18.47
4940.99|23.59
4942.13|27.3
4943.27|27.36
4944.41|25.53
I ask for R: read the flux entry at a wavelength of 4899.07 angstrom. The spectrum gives 26.8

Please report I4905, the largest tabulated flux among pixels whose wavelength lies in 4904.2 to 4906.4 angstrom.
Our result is 26.35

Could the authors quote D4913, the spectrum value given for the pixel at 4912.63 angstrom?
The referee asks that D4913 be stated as 20.17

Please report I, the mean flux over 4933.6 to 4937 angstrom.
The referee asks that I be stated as 15.4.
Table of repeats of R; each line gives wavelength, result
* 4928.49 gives 19.81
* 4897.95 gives 26.81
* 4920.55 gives 22.16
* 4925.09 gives 19.26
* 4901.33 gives 24.33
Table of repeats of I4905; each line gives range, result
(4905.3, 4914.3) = 26.61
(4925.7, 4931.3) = 19.81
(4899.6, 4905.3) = 25.41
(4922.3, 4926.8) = 22.02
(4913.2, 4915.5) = 21.79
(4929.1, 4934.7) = 19.17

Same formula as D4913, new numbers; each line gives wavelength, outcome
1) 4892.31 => 22.77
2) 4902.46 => 24.13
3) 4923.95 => 20.71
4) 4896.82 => 25.66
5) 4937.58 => 17.34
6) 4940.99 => 23.59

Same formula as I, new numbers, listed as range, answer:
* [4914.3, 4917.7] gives 22.3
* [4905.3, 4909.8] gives 26.3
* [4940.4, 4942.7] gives 25.3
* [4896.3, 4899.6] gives 26.5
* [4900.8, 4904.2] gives 24.3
